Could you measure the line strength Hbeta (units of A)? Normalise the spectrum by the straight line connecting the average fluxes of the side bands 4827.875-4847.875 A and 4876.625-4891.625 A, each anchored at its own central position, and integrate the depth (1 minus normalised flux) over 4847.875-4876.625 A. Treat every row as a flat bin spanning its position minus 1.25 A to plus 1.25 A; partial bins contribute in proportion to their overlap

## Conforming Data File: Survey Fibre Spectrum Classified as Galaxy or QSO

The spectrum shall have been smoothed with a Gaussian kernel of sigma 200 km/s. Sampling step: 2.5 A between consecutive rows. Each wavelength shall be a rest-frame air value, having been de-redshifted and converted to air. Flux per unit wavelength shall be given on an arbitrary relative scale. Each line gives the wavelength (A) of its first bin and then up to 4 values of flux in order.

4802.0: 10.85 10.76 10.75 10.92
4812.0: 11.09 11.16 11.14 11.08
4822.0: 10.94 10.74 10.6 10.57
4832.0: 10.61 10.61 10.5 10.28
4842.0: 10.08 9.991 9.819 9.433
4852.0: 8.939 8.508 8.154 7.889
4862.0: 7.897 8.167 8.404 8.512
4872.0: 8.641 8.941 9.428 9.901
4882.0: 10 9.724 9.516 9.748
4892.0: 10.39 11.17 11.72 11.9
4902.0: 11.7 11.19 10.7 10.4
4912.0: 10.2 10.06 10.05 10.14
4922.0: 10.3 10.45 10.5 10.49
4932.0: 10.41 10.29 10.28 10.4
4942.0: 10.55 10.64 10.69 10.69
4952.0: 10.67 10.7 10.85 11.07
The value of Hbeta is 4.3 A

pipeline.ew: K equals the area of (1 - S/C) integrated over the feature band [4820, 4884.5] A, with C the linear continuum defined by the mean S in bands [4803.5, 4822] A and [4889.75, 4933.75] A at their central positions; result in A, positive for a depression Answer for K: 7.94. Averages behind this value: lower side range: 11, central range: 9.52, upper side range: 10.7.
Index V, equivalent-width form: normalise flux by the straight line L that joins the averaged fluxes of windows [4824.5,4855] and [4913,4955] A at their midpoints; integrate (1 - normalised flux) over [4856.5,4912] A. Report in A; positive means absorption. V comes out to 2.6 A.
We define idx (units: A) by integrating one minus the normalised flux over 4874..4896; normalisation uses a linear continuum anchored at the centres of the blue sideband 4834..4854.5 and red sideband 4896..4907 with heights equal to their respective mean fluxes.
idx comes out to 2.2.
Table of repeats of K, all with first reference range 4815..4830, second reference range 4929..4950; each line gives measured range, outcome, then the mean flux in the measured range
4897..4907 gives -0.8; 11.5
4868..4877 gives 1.6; 8.79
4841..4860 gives 2.9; 9.14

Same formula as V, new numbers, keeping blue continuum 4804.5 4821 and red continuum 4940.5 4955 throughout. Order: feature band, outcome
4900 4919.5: 0.21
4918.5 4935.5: 0.53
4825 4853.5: 2.09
